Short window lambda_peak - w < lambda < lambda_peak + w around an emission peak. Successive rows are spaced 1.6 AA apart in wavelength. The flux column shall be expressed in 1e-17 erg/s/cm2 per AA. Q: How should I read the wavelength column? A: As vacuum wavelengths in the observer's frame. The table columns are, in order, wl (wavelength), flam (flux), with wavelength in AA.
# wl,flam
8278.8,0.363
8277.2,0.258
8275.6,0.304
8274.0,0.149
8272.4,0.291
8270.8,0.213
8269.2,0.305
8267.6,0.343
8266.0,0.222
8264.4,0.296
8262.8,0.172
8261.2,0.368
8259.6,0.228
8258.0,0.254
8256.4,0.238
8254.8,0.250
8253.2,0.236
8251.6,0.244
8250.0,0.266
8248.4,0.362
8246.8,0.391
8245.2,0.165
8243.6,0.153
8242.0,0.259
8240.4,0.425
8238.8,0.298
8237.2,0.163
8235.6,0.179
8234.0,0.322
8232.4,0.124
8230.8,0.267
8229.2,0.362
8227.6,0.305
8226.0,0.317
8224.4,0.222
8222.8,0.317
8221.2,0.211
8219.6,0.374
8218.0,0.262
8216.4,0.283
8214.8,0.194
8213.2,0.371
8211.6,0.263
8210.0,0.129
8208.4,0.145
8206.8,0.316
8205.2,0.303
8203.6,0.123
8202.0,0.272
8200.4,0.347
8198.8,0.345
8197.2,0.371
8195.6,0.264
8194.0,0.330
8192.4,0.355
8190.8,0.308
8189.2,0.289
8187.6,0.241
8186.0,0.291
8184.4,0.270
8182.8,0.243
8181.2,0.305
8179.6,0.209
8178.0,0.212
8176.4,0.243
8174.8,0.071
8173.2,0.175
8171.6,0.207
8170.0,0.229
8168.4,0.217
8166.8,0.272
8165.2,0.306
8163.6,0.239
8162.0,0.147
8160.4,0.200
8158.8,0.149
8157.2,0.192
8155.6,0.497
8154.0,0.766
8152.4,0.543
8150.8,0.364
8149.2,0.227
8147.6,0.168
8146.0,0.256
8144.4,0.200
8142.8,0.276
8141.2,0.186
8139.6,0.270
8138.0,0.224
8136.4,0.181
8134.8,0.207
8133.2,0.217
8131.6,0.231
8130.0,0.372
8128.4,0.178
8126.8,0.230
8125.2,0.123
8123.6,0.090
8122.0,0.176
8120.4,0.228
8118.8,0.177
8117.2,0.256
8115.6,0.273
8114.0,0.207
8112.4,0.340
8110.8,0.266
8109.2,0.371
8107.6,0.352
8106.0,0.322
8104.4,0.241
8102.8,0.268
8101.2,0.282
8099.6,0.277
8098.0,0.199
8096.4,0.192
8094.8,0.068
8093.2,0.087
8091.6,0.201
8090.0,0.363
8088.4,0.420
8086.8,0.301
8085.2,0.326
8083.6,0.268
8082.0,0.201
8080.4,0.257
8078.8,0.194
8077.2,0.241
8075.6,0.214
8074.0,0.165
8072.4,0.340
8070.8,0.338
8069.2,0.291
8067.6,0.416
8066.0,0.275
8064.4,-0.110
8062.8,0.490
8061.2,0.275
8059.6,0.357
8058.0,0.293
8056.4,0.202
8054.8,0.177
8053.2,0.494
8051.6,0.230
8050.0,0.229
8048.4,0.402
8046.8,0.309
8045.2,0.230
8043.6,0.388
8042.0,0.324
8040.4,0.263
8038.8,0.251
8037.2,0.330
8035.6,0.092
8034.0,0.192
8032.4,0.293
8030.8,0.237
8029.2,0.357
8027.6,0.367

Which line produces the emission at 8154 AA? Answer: H-gamma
